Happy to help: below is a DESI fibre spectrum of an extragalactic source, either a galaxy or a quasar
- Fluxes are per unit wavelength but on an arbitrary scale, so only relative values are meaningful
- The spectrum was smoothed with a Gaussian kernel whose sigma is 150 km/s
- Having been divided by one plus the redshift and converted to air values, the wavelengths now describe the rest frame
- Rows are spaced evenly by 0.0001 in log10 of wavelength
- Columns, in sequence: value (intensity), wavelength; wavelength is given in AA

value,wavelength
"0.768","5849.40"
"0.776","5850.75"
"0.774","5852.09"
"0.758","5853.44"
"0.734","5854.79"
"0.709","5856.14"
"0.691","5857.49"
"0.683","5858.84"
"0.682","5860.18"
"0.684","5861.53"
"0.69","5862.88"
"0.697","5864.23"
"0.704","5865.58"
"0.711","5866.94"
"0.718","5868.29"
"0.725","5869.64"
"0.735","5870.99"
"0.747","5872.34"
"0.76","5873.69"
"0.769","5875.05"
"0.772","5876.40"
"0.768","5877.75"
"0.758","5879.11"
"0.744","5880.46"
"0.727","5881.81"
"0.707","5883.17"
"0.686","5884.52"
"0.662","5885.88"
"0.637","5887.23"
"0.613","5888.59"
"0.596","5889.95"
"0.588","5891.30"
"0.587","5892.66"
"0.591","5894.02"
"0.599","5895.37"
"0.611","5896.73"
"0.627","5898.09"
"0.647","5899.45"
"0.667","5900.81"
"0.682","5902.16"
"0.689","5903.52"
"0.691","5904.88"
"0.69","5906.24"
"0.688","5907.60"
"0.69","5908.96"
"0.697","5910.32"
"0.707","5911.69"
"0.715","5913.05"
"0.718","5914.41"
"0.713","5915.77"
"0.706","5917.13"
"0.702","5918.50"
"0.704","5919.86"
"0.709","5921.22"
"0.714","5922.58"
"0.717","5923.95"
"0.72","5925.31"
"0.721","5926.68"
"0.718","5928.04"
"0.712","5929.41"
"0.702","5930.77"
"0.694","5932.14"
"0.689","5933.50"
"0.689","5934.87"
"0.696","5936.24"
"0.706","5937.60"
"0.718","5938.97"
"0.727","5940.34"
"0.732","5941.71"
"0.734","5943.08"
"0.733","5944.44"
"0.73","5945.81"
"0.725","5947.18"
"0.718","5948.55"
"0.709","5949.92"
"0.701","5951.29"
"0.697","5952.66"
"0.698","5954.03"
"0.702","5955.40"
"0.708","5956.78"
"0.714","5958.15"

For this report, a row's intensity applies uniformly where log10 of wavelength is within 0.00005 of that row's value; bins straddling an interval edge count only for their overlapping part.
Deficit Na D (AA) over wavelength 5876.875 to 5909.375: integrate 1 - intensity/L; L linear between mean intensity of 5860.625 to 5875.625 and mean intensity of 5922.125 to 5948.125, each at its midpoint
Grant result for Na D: 2.42 AA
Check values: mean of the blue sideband 0.721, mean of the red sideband 0.715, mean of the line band 0.665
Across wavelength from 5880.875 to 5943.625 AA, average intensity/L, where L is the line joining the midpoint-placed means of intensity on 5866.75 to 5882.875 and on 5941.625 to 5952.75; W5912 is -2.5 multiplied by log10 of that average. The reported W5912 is 0.07 mag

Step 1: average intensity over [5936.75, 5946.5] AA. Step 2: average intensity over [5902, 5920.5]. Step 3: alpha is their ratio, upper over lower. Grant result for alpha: 1.0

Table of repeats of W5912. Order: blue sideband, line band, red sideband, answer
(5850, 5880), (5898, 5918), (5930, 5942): 0.04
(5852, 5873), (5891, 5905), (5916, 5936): 0.12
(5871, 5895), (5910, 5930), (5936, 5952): -0.01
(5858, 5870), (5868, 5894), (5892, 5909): -0.03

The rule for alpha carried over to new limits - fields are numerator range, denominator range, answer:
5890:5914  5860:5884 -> 0.90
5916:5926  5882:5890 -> 1.08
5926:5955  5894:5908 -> 1.09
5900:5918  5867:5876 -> 0.94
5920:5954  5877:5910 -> 1.07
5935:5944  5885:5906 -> 1.13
